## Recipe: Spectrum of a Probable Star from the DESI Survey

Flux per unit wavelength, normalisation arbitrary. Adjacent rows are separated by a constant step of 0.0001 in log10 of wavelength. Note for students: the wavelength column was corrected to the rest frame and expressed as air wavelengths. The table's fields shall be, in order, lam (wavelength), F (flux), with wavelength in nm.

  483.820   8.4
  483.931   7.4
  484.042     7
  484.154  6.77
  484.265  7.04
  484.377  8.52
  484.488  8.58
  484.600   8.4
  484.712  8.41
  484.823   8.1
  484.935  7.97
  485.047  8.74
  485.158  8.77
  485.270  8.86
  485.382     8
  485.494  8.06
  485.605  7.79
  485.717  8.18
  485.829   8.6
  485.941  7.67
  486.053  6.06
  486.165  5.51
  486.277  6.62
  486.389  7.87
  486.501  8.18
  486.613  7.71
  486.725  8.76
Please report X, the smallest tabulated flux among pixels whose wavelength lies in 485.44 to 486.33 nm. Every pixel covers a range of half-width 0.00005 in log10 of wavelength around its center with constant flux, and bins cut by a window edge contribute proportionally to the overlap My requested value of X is 5.51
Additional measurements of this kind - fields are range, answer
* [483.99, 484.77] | 6.77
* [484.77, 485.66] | 7.79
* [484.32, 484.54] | 8.52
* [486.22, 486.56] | 6.62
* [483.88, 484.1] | 7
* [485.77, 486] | 7.67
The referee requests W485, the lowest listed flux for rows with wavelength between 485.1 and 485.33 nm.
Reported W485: 8.77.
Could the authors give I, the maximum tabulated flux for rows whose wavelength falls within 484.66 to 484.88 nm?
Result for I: 8.41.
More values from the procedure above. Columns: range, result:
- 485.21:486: 8.86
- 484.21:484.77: 8.58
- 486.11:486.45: 7.87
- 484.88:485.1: 8.74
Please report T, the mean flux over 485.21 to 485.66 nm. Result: 8.18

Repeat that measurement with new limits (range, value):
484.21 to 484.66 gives 8.13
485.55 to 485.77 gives 7.98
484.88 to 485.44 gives 8.46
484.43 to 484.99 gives 8.29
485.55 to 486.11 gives 7.65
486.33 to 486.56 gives 8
